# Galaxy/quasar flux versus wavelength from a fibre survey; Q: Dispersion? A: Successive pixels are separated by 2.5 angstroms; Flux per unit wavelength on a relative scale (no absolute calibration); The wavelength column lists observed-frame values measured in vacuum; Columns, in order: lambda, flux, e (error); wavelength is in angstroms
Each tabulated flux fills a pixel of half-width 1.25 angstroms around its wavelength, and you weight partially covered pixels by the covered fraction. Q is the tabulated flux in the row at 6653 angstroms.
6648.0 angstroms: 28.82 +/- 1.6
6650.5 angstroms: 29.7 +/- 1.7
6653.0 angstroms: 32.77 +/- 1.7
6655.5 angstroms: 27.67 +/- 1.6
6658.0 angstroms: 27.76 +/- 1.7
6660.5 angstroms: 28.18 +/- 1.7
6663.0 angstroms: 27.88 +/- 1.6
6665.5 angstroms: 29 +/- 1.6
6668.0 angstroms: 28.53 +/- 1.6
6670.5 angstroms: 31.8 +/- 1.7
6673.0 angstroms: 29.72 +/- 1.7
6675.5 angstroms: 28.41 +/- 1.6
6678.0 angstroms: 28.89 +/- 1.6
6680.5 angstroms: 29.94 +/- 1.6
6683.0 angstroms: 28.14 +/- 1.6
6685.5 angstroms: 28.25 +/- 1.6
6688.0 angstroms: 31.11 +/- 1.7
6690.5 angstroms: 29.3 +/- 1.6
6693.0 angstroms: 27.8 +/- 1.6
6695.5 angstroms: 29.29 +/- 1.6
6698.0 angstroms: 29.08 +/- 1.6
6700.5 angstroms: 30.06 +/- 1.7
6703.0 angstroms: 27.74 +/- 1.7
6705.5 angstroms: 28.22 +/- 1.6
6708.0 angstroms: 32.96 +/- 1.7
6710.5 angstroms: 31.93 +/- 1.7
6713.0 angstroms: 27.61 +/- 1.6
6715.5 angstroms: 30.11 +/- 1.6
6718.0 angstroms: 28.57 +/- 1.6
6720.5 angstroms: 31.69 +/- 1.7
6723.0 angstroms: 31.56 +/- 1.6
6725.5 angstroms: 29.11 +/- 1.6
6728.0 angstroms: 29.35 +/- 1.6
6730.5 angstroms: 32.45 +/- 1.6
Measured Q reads 32.77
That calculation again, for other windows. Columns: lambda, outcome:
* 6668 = 28.53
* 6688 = 31.11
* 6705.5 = 28.22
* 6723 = 31.56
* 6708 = 32.96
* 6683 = 28.14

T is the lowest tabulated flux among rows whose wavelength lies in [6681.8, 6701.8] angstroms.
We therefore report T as 27.8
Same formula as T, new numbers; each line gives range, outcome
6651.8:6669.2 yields 27.67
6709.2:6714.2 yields 27.61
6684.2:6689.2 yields 28.25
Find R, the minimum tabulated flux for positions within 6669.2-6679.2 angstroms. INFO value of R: 28.41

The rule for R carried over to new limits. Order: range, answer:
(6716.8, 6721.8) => 28.57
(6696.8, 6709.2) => 27.74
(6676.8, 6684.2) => 28.14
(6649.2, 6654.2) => 29.7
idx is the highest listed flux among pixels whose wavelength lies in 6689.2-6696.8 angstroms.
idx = 29.3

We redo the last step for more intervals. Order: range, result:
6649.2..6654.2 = 32.77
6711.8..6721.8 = 31.69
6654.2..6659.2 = 27.76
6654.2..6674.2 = 31.8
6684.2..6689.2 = 31.11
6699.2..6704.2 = 30.06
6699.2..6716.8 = 32.96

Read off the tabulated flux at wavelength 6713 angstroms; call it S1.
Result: 27.61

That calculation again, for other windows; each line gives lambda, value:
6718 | 28.57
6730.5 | 32.45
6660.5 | 28.18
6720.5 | 31.69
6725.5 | 29.11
